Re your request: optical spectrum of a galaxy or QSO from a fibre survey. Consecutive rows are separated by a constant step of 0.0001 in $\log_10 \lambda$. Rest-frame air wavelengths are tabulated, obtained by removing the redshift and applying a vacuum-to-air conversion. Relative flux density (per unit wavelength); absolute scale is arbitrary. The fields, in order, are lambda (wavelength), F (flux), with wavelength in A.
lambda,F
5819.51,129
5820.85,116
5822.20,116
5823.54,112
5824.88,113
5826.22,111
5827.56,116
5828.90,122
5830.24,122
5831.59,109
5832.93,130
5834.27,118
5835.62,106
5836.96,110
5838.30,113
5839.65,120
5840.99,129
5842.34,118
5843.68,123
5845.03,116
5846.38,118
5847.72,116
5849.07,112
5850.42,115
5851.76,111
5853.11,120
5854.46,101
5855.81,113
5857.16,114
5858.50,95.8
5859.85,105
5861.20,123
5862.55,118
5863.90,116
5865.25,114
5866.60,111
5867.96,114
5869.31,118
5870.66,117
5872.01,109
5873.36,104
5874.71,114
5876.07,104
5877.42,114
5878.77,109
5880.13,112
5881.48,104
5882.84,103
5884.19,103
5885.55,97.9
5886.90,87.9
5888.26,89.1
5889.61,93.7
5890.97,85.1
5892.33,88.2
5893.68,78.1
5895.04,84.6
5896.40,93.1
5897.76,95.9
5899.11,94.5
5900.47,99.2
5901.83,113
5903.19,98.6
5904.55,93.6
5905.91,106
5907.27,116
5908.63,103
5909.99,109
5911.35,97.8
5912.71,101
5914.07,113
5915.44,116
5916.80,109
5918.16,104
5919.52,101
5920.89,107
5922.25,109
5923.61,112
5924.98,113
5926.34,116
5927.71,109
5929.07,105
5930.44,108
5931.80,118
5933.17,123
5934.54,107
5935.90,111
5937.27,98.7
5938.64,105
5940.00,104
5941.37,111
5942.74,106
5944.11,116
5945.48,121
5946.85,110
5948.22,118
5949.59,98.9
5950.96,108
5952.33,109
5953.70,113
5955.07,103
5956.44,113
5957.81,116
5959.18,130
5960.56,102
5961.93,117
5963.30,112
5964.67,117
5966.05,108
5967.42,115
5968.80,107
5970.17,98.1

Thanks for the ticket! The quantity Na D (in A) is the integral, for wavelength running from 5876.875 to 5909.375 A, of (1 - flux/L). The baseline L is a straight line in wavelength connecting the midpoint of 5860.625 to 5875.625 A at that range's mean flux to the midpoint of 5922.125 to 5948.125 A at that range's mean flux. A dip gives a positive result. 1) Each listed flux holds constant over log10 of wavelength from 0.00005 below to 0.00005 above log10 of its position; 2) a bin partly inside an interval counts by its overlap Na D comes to 4.2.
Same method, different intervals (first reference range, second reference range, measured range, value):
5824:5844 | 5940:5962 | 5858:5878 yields 0.6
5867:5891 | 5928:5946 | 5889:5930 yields 2.1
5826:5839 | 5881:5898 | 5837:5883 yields -3.9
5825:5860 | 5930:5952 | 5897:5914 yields 1.4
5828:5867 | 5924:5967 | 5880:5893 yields 2.0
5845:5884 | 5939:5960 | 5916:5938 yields 0.4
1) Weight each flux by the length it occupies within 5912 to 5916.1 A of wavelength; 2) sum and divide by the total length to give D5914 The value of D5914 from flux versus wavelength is 110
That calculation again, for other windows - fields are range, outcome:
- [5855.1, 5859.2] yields 108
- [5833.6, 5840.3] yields 113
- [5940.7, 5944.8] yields 111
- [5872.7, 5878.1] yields 109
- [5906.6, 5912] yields 107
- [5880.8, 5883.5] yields 103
